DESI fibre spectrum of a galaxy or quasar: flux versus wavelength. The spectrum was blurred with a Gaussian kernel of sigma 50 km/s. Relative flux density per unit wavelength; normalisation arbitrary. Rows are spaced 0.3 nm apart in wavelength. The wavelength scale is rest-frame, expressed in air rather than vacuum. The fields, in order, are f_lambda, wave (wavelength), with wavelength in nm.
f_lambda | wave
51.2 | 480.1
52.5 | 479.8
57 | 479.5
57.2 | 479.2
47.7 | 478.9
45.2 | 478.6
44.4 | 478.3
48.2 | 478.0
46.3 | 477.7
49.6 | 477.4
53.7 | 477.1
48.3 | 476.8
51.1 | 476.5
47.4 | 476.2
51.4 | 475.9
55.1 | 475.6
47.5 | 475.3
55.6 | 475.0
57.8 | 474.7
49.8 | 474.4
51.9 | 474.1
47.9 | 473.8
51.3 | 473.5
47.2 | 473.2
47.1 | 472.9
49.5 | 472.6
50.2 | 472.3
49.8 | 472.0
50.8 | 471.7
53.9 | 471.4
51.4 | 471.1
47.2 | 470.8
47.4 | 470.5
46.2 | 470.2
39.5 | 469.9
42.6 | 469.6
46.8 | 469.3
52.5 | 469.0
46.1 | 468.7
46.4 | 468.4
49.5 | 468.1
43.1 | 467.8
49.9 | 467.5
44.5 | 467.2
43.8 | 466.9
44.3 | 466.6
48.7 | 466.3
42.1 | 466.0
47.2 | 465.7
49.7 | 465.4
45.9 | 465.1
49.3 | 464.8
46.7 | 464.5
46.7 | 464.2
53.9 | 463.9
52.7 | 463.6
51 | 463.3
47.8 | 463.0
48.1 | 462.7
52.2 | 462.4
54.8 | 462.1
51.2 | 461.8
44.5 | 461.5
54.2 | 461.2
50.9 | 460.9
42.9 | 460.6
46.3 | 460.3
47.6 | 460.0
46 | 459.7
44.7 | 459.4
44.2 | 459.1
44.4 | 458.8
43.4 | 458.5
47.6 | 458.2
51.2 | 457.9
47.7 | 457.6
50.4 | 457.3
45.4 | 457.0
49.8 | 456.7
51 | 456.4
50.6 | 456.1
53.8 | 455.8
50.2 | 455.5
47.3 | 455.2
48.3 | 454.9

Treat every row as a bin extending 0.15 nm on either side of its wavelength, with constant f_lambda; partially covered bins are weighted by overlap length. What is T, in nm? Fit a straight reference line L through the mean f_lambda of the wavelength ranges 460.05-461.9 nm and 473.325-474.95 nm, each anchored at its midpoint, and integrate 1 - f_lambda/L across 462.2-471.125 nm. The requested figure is 0.422 nm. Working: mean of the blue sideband 48.2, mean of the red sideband 51.9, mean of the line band 47.4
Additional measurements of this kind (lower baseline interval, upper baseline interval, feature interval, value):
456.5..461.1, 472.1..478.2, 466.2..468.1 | 0.11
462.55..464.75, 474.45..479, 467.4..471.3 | 0.22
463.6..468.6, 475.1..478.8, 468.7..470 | 0.06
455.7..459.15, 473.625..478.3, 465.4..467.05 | 0.13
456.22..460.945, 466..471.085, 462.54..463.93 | -0.11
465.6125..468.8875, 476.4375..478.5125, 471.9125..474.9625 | -0.18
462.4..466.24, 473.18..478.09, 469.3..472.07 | 0.13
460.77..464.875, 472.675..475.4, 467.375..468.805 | 0.10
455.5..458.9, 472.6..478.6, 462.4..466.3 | 0.05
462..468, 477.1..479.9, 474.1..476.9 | -0.12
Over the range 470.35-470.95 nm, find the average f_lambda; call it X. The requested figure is 47.3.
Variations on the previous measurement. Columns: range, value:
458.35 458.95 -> 43.9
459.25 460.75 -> 45.5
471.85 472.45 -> 50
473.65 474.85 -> 51.8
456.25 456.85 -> 50.4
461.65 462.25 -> 53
